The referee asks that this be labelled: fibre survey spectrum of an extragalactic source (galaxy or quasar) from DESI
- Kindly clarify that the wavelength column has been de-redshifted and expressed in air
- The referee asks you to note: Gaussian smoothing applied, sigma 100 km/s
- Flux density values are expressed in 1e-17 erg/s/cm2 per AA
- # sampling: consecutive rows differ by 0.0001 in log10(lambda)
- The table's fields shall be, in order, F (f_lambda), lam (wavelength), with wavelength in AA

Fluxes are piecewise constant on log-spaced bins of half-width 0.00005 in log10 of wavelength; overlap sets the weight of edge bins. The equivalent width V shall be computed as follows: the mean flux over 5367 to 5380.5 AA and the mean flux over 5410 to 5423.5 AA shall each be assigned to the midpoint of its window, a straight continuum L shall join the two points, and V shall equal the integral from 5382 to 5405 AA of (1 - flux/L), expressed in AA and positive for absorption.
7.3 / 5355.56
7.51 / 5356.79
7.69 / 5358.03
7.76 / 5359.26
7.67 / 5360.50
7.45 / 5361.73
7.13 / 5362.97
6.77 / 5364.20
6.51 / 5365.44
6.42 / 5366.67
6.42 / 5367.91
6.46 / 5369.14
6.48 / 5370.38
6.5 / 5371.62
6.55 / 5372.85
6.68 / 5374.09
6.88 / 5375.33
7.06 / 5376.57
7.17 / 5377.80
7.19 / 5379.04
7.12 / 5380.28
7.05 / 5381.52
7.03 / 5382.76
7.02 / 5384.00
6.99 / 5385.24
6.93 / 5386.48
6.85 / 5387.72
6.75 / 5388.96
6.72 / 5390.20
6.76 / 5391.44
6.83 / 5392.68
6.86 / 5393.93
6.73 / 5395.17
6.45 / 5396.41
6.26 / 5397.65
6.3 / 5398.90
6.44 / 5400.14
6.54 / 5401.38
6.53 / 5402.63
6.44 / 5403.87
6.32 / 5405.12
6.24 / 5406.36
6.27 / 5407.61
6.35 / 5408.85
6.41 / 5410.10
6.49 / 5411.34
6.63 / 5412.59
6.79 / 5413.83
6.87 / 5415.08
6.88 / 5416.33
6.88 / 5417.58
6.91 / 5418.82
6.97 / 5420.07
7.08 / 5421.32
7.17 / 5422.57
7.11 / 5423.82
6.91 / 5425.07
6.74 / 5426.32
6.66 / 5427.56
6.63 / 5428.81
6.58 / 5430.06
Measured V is 0.4 AA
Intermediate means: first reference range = 6.76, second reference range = 6.85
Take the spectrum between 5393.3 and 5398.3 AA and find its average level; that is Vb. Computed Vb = 6.56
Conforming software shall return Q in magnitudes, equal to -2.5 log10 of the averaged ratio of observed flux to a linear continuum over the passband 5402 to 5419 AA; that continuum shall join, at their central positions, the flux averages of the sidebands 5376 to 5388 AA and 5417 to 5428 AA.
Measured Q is 0.07 mag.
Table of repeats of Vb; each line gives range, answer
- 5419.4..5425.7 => 7.04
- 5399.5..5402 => 6.51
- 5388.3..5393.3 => 6.77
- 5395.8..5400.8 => 6.37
